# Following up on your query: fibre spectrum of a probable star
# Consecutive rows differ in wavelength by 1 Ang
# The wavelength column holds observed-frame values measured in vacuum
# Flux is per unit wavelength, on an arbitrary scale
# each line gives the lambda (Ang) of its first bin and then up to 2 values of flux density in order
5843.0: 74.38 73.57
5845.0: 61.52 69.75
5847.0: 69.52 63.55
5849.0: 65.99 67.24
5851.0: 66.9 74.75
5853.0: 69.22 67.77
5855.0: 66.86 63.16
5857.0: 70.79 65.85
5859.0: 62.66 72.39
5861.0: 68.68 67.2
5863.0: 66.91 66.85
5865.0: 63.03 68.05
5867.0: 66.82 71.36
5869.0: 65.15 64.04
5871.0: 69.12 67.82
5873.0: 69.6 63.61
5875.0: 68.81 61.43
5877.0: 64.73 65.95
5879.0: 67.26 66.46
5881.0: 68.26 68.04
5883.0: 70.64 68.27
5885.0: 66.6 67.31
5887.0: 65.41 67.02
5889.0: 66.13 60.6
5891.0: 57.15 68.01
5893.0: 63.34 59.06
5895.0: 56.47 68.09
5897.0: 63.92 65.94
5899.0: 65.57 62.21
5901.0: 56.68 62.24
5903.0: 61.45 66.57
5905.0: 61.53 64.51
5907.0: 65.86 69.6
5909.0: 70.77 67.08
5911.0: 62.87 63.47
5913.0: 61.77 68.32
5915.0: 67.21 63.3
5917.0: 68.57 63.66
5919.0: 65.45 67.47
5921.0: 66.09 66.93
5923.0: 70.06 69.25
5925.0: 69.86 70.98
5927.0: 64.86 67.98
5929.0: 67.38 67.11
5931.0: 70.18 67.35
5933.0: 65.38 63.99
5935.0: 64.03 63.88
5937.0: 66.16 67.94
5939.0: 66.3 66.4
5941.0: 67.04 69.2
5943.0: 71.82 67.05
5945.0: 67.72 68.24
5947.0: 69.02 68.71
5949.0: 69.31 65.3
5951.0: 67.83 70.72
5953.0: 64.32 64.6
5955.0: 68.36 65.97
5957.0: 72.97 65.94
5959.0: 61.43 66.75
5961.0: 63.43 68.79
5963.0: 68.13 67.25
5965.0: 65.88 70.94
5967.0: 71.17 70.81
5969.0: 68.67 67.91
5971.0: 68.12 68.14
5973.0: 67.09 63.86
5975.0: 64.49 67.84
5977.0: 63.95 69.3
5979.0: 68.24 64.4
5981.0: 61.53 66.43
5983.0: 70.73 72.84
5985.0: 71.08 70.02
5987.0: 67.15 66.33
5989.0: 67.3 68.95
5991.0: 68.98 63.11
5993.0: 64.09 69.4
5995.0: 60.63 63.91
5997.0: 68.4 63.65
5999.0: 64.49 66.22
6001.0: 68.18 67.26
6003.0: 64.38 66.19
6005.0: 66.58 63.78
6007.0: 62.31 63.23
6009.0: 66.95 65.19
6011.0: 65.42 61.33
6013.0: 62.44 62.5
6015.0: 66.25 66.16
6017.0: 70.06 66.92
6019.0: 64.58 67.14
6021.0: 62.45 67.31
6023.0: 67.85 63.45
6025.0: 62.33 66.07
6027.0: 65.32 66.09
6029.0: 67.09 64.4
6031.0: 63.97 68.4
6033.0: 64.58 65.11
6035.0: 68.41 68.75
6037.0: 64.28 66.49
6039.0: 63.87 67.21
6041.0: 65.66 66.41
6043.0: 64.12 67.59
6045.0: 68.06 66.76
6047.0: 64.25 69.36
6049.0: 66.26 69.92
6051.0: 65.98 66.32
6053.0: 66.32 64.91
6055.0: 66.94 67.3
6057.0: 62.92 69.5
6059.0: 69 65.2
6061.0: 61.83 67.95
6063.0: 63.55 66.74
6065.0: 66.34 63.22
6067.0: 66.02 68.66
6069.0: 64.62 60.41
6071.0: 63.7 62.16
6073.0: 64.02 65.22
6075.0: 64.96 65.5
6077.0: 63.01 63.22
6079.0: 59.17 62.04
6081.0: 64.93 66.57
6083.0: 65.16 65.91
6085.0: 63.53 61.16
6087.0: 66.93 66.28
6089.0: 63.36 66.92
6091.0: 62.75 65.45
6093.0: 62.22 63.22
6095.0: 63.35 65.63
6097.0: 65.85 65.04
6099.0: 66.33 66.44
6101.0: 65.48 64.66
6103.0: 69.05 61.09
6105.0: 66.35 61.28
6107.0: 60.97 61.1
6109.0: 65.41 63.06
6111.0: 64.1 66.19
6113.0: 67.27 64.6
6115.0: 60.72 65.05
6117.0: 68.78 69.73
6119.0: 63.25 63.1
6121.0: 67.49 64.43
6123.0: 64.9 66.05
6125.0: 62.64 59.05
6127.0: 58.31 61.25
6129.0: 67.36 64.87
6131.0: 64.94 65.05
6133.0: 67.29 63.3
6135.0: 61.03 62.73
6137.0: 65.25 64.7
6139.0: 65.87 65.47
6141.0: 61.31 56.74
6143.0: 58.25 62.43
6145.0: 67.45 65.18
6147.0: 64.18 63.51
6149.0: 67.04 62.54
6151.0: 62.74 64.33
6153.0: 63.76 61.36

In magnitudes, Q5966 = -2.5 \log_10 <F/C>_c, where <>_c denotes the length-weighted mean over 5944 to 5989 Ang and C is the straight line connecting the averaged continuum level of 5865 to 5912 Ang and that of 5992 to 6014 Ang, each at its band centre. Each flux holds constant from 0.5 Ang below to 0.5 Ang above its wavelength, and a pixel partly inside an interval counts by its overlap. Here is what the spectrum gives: -0.041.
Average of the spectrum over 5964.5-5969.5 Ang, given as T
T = 69.5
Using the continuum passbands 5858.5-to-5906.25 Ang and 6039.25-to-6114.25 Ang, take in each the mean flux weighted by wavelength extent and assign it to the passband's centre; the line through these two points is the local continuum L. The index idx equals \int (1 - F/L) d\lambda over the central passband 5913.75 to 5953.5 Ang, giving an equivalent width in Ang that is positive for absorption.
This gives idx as -1.21 Ang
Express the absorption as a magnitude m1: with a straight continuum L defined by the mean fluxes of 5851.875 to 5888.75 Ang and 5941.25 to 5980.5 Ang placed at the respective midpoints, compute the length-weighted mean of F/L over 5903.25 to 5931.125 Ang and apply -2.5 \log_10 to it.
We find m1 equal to 0.01 mag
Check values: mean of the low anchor 67.2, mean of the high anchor 67.5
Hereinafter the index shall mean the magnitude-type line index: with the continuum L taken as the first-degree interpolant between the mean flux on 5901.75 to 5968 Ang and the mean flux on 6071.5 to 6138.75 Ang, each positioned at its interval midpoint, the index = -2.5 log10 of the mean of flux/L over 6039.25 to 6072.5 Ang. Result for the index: -0.014 mag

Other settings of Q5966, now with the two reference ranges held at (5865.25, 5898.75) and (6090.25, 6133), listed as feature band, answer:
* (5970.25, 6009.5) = -0.021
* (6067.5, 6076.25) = 0.006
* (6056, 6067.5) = -0.017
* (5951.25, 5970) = -0.037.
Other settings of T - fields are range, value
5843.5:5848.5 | 67.6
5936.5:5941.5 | 66.8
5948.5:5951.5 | 67.5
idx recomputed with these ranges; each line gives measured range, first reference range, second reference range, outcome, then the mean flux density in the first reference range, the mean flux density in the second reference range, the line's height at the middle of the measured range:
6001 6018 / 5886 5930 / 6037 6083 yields 0.0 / 65.2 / 65.4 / 65.3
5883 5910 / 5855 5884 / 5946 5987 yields 1.1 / 67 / 67.6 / 67.1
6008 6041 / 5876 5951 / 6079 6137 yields -0.2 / 66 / 64.4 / 65.1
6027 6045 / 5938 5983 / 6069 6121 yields -0.1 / 67.3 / 64.4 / 65.7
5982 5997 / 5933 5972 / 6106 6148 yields -0.2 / 67.4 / 63.9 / 66.7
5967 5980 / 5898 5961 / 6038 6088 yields -0.3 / 66.4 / 65.3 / 66.1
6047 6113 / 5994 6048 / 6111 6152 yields -0.2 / 65.6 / 64.1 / 64.8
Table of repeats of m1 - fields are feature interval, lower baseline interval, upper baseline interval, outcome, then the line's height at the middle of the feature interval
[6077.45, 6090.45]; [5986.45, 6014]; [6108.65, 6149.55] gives 0.01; 64.6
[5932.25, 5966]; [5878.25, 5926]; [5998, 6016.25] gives -0.03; 65.2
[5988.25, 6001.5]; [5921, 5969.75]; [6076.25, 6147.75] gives 0.01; 66.5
